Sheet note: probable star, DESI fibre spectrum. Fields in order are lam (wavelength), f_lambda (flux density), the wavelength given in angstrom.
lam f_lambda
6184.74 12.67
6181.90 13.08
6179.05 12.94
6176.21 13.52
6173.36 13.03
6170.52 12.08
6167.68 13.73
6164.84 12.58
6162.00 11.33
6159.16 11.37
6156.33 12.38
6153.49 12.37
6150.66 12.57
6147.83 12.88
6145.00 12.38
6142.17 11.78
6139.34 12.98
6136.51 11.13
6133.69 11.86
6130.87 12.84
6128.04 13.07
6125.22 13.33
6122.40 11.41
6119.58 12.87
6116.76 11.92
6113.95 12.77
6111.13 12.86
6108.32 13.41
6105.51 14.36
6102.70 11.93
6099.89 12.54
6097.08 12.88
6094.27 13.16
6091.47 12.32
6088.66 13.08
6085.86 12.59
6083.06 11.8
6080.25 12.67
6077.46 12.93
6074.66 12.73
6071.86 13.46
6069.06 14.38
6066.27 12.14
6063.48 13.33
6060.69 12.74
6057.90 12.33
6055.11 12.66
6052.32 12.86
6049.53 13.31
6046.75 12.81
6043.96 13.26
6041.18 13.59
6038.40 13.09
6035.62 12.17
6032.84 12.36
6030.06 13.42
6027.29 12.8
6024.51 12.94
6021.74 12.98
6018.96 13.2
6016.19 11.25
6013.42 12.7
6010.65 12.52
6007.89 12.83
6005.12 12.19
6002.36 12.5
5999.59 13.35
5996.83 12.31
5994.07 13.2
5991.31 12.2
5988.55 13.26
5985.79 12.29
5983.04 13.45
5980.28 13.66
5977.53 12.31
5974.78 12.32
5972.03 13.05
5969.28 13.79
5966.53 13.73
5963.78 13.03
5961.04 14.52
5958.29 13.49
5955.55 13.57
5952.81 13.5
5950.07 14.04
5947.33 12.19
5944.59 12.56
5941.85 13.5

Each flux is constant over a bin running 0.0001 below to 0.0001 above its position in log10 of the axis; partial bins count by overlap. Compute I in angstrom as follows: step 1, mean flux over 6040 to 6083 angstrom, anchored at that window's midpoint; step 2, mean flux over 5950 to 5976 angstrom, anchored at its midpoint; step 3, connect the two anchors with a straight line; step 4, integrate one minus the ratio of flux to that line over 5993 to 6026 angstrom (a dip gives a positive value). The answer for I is 1.45 angstrom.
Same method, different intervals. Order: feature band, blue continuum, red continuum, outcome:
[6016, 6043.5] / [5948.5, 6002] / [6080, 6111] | 0.32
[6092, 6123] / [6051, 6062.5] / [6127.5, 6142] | -0.86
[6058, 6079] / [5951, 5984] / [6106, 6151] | -0.33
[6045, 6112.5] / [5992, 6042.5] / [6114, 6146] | -1.98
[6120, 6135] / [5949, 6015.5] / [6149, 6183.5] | 0.18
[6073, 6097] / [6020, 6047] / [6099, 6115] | 0.56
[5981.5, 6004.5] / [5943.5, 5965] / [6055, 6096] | 0.69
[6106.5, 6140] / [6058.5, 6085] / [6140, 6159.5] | -0.09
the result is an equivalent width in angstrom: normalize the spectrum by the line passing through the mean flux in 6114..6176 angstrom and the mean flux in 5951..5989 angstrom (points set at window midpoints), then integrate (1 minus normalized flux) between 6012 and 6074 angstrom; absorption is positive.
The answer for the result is 0.12 angstrom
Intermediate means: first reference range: 13.3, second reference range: 12.4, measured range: 12.9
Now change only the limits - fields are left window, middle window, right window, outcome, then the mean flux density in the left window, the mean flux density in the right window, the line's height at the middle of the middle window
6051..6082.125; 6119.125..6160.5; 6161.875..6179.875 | 1.7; 12.9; 12.8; 12.9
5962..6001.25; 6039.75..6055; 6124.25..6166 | -0.5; 13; 12.3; 12.7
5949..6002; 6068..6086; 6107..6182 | -0.2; 13.2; 12.5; 12.8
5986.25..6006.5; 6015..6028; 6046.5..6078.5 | 0.2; 12.7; 13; 12.8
